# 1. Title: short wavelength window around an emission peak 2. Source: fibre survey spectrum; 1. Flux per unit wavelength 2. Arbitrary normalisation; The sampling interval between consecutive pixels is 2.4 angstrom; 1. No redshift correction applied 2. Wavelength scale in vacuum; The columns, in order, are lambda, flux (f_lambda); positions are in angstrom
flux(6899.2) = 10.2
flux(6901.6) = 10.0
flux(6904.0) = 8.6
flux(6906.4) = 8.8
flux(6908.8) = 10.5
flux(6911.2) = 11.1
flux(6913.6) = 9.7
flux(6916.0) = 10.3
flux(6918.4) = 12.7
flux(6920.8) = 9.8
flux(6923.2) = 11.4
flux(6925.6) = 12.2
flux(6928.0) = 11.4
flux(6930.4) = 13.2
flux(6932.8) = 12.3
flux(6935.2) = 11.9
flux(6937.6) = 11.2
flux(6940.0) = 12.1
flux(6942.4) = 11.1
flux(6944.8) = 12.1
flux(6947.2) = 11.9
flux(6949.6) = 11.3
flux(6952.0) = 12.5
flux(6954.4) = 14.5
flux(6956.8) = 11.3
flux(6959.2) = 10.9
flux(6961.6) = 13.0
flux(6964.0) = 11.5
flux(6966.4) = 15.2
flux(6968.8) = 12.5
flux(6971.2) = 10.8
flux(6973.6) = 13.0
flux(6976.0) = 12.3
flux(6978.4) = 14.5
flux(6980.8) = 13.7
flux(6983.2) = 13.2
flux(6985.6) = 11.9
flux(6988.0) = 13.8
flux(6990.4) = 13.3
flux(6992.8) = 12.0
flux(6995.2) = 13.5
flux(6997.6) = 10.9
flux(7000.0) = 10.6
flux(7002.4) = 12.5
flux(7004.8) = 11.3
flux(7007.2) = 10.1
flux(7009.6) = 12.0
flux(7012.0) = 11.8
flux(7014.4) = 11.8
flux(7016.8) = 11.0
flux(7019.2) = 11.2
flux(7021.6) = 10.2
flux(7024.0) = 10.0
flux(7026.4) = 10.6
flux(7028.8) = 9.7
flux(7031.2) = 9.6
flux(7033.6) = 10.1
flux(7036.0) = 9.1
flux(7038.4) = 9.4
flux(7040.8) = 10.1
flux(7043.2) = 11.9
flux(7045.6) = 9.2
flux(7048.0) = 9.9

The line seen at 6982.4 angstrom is Mg II 2798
